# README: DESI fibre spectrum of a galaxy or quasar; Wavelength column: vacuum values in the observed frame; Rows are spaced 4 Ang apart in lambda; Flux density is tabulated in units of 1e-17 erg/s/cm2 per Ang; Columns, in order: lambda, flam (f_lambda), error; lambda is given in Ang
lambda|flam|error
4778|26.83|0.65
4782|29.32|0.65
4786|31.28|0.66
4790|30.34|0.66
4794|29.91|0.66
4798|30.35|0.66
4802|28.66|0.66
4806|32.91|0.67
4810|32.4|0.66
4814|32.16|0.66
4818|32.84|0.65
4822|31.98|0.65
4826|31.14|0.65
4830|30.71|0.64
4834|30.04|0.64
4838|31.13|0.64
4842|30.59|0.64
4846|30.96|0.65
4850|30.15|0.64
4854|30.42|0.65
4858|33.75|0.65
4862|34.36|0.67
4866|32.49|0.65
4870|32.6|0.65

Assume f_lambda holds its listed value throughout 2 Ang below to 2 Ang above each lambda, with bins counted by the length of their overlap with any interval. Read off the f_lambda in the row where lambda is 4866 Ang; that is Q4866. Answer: 32.49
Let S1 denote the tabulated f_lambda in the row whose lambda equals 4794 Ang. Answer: 29.91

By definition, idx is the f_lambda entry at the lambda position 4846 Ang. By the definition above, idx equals 30.96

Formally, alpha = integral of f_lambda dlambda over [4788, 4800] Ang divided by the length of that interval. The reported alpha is 30.2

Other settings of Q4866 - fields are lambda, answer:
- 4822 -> 31.98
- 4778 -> 26.83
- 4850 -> 30.15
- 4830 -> 30.71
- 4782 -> 29.32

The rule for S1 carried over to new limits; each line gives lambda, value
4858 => 33.75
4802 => 28.66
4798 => 30.35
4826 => 31.14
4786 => 31.28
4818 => 32.84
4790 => 30.34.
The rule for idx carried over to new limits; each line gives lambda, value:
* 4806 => 32.91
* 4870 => 32.6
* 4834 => 30.04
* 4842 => 30.59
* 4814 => 32.16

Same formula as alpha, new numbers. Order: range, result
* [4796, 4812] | 31.1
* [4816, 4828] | 32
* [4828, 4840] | 30.6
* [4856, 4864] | 34.1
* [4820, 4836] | 31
